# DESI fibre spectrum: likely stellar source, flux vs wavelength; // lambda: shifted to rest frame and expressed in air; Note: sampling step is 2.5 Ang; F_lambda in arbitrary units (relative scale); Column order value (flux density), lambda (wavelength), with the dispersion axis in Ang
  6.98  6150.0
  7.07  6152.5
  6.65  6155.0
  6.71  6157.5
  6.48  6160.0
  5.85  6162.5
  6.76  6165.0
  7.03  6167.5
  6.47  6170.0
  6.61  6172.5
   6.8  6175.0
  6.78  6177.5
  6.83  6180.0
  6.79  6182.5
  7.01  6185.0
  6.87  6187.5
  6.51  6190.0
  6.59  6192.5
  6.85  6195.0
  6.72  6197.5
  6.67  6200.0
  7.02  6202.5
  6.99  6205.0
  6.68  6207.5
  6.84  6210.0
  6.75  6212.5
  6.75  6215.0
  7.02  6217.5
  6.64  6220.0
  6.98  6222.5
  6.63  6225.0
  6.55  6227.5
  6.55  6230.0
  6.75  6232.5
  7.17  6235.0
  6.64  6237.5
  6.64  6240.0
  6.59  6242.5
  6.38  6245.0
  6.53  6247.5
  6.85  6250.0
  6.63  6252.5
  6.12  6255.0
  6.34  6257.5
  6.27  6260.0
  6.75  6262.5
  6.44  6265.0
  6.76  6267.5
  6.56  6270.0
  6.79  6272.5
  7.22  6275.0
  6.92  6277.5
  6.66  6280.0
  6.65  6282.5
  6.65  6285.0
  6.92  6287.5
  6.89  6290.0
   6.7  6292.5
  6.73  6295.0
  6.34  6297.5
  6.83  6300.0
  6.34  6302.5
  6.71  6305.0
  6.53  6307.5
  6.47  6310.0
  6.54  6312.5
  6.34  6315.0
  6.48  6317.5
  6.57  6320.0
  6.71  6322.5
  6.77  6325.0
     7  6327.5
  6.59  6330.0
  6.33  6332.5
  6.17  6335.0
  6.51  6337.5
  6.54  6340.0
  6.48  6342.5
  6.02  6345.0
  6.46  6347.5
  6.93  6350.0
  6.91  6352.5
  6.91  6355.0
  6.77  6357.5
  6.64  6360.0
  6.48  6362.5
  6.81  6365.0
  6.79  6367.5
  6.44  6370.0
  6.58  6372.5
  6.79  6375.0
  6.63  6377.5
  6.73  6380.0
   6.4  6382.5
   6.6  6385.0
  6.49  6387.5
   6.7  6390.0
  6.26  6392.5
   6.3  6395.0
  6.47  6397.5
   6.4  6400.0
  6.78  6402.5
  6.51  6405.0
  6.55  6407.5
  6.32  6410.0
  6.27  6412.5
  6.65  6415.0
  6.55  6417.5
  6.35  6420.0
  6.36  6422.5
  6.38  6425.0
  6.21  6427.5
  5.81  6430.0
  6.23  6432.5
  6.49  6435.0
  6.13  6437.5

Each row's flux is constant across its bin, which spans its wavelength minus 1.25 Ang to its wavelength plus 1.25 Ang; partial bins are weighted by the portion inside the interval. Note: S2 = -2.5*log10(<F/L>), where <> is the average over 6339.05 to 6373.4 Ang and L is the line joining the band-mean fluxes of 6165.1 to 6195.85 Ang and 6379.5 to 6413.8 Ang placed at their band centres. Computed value -0.016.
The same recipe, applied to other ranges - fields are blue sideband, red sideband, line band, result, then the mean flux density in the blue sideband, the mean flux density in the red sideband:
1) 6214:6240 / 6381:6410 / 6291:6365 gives 0.00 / 6.76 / 6.49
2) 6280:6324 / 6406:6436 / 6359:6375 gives -0.03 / 6.61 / 6.35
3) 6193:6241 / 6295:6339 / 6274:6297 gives -0.03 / 6.78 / 6.55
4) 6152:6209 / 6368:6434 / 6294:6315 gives 0.00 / 6.72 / 6.46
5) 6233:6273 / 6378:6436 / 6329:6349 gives 0.02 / 6.59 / 6.43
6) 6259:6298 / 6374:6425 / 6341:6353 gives 0.01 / 6.71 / 6.5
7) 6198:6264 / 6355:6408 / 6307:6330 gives 0.00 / 6.68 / 6.59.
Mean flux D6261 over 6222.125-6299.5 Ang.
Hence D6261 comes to 6.66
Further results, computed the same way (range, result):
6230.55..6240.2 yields 6.8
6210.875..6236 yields 6.78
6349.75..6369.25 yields 6.76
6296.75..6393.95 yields 6.58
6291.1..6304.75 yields 6.6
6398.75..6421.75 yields 6.48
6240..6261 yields 6.48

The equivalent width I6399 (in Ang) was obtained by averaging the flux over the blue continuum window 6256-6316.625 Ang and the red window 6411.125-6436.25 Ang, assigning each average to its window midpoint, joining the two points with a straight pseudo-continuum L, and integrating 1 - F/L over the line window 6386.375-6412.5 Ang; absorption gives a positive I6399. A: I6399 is -0.3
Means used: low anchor 6.64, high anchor 6.33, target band 6.47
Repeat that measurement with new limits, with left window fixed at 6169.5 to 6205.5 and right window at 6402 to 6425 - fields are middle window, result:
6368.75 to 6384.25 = -0.2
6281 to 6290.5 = -0.2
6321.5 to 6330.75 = -0.3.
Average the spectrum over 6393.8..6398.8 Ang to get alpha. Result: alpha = 6.39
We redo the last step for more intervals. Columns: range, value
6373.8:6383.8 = 6.64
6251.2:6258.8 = 6.37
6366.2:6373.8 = 6.61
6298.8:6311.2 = 6.58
